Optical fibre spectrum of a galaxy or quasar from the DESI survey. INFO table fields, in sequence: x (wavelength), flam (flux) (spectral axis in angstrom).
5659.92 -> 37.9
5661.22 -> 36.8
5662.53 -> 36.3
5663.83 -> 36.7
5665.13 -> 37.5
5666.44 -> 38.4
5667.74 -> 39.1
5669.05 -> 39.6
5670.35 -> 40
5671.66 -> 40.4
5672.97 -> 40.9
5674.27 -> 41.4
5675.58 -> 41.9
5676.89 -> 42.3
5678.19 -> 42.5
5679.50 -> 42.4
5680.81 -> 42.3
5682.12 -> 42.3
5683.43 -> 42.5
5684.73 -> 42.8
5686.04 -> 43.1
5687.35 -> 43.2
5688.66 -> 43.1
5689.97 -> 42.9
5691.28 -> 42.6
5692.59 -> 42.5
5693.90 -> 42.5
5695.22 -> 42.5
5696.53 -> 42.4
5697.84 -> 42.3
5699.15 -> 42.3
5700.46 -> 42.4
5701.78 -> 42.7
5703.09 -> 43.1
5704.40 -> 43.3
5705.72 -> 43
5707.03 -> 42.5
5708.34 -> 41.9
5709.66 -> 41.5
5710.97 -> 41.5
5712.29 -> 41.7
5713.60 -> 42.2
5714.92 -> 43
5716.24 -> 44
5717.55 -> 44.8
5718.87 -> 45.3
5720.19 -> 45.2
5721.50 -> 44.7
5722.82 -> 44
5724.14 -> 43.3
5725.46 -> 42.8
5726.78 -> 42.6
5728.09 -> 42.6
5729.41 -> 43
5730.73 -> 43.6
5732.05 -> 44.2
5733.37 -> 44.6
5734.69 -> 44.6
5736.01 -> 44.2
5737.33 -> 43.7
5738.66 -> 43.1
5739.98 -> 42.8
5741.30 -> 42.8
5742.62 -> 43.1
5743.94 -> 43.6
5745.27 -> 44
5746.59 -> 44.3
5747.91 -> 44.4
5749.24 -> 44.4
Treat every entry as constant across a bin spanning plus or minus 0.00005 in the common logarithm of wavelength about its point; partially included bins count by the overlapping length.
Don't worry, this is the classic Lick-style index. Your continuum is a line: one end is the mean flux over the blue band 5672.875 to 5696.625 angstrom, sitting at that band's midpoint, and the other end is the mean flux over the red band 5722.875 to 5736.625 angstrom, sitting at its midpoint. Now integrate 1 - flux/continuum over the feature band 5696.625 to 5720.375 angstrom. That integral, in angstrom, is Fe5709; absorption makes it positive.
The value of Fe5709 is 0.1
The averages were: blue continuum 42.5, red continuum 43.6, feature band 42.9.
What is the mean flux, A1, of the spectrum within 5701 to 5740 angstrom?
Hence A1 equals 43.3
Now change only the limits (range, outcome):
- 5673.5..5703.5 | 42.5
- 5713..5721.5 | 44.1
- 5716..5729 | 43.9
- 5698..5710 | 42.5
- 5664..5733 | 42.4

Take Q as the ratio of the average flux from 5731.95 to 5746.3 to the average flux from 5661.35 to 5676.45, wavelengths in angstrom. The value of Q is 1.11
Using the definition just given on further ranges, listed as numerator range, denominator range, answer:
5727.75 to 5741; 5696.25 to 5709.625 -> 1.03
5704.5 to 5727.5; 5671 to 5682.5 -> 1.03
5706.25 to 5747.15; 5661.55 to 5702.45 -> 1.05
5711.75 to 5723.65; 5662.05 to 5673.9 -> 1.13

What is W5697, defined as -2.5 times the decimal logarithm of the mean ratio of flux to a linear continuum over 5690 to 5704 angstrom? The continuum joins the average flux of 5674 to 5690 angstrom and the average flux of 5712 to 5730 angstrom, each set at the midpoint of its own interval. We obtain 0.01 mag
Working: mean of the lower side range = 42.5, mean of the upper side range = 43.6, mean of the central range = 42.6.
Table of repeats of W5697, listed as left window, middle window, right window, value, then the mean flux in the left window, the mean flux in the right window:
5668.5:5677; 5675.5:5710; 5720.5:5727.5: -0.02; 40.8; 43.6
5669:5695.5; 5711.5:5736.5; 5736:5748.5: -0.01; 42.1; 43.6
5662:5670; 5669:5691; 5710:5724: -0.07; 38.1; 43.6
